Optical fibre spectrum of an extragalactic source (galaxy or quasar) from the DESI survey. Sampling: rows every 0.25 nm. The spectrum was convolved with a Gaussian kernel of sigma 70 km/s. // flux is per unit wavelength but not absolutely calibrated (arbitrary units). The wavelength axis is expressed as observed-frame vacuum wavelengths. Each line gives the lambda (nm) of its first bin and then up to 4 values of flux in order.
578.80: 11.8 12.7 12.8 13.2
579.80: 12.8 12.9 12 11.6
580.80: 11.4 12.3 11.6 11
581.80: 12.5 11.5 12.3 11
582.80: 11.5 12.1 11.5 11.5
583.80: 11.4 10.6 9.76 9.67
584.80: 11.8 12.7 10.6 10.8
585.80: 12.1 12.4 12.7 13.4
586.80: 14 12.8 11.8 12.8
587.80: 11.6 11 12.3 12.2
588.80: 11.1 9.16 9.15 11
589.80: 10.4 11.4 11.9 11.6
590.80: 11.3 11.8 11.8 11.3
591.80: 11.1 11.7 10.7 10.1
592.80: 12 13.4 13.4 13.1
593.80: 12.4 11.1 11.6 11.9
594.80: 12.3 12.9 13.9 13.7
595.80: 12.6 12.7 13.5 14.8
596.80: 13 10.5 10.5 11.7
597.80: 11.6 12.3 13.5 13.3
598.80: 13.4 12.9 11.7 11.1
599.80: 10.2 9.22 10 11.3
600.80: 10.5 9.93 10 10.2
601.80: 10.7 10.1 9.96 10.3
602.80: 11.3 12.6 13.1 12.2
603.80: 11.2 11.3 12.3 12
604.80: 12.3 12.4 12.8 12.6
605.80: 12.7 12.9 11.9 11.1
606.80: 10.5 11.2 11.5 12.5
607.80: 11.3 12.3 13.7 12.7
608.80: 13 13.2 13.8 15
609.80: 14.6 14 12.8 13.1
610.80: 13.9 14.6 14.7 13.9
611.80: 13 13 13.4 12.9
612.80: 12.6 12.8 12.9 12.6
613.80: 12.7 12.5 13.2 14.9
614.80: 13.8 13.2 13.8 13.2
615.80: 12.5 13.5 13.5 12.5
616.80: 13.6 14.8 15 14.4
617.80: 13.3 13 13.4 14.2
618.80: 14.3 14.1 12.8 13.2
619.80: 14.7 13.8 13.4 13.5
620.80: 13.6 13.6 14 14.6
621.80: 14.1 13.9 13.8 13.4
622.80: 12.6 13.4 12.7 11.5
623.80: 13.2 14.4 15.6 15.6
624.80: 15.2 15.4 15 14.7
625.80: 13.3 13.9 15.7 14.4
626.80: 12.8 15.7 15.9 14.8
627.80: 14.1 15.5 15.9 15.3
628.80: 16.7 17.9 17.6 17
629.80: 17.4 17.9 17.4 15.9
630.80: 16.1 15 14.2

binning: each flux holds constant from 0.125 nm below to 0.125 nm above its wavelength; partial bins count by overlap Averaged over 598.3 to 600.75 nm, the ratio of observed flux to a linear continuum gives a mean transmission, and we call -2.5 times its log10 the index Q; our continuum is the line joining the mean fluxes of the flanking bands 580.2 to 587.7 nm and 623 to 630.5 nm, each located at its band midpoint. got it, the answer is 0.13 mag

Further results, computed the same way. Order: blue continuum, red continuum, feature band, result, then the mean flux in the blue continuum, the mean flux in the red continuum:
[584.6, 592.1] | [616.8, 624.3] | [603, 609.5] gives 0.04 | 11.6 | 13.7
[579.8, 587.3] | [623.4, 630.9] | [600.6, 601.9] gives 0.27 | 11.8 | 15.4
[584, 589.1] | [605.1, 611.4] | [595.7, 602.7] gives 0.08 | 11.7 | 12.9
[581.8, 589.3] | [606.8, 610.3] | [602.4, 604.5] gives 0.07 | 11.6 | 12.9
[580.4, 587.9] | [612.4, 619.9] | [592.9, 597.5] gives -0.02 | 11.8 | 13.5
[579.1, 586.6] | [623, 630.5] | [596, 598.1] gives 0.05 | 11.8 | 15.2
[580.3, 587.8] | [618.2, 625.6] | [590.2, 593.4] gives 0.05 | 11.8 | 13.9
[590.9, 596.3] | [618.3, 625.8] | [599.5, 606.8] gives 0.13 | 12.2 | 13.9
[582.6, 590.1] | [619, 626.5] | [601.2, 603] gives 0.20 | 11.5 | 14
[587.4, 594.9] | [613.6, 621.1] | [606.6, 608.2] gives 0.11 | 11.6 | 13.6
